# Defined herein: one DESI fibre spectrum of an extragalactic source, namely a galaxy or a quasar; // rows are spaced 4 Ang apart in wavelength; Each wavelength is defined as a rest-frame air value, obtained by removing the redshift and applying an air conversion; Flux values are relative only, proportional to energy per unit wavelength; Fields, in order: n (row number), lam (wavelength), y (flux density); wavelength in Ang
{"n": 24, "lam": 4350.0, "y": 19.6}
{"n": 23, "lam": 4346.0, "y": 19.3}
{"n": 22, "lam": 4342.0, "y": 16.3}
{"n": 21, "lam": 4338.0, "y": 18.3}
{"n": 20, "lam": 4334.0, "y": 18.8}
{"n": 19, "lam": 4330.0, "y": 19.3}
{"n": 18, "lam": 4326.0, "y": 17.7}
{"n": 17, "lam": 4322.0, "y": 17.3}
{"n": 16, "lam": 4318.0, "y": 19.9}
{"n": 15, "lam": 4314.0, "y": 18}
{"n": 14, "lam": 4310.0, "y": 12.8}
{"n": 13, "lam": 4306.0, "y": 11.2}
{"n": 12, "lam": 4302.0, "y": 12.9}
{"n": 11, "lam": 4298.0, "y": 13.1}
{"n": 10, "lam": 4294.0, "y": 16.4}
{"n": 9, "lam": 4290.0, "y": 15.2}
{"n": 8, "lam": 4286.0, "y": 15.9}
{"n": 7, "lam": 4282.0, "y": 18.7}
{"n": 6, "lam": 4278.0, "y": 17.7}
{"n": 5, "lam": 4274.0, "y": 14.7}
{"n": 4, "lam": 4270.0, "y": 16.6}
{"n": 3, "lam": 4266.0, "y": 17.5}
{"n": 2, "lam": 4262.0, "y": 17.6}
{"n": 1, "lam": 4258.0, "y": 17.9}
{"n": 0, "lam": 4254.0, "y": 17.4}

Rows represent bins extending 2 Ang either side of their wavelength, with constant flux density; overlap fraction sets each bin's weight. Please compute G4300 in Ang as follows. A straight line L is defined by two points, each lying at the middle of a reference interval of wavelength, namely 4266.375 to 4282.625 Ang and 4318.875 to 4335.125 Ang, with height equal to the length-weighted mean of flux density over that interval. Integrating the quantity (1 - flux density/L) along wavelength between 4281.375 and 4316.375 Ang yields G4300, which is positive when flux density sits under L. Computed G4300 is 5.4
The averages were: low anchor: 16.8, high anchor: 18.4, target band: 14.8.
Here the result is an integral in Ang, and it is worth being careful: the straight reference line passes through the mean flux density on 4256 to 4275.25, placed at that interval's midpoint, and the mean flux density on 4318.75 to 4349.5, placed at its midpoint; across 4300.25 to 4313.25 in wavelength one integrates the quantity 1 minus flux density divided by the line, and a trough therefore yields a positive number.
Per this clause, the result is 3.6 Ang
